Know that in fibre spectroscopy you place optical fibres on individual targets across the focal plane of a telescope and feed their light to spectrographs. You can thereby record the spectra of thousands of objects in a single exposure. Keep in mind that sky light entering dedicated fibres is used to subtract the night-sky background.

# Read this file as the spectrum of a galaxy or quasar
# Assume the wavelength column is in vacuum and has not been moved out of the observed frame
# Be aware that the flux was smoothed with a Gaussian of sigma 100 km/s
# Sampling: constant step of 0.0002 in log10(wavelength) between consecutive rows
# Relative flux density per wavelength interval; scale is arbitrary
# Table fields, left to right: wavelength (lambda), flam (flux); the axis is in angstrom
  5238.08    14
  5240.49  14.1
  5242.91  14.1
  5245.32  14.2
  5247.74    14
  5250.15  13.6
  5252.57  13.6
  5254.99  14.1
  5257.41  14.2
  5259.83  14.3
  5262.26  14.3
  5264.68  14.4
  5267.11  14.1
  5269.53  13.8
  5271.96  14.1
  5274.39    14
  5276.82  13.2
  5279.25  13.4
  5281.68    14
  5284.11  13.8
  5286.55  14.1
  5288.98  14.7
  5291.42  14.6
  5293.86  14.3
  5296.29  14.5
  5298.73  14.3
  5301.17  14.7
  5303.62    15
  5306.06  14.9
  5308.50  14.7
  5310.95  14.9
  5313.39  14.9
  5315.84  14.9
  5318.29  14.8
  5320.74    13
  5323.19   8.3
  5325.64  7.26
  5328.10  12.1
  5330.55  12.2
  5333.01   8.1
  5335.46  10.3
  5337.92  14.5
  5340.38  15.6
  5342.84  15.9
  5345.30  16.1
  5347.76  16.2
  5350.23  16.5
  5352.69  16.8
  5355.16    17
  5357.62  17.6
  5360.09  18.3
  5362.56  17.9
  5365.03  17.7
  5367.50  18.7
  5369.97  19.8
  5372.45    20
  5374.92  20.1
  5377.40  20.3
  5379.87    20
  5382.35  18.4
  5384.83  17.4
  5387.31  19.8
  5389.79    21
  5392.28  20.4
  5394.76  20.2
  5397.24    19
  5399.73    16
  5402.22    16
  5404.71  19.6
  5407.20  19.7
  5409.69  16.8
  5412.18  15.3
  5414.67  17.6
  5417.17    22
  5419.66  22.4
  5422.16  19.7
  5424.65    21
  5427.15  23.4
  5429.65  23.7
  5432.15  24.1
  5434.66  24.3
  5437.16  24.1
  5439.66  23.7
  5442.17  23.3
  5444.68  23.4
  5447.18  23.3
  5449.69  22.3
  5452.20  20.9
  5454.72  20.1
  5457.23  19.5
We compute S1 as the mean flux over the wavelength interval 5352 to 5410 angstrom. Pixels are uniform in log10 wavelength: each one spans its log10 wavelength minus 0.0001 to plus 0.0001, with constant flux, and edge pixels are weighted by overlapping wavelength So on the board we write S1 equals 18.7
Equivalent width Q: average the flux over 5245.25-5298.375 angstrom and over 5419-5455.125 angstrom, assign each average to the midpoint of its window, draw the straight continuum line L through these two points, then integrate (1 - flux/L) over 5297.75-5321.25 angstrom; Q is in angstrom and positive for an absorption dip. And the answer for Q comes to 2.0 angstrom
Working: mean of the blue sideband 14.1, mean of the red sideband 22.7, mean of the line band 14.7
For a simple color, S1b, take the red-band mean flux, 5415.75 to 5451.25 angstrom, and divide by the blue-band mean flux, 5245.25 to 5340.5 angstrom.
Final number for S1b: 1.7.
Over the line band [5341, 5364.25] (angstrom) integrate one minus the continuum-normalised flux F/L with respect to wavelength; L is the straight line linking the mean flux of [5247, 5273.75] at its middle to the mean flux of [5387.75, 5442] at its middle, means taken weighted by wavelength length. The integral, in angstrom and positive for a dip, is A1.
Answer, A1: 1.3 angstrom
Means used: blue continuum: 14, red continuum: 20.5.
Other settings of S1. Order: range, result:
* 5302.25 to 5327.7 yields 13.2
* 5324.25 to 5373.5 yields 15.4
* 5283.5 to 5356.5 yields 14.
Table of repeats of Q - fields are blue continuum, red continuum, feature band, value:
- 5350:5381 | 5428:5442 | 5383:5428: 5.0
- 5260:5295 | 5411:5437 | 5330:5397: 4.1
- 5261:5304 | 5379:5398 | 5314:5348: 8.0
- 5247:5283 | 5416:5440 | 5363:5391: 1.0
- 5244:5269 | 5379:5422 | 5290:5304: 0.8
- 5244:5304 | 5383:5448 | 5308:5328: 4.2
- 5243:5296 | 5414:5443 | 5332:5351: 4.0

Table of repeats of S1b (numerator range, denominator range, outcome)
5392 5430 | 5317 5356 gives 1.45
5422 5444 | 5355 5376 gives 1.25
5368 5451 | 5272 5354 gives 1.48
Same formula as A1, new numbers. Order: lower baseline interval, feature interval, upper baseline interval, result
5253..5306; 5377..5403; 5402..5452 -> 0.8 angstrom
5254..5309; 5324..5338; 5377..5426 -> 5.1 angstrom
